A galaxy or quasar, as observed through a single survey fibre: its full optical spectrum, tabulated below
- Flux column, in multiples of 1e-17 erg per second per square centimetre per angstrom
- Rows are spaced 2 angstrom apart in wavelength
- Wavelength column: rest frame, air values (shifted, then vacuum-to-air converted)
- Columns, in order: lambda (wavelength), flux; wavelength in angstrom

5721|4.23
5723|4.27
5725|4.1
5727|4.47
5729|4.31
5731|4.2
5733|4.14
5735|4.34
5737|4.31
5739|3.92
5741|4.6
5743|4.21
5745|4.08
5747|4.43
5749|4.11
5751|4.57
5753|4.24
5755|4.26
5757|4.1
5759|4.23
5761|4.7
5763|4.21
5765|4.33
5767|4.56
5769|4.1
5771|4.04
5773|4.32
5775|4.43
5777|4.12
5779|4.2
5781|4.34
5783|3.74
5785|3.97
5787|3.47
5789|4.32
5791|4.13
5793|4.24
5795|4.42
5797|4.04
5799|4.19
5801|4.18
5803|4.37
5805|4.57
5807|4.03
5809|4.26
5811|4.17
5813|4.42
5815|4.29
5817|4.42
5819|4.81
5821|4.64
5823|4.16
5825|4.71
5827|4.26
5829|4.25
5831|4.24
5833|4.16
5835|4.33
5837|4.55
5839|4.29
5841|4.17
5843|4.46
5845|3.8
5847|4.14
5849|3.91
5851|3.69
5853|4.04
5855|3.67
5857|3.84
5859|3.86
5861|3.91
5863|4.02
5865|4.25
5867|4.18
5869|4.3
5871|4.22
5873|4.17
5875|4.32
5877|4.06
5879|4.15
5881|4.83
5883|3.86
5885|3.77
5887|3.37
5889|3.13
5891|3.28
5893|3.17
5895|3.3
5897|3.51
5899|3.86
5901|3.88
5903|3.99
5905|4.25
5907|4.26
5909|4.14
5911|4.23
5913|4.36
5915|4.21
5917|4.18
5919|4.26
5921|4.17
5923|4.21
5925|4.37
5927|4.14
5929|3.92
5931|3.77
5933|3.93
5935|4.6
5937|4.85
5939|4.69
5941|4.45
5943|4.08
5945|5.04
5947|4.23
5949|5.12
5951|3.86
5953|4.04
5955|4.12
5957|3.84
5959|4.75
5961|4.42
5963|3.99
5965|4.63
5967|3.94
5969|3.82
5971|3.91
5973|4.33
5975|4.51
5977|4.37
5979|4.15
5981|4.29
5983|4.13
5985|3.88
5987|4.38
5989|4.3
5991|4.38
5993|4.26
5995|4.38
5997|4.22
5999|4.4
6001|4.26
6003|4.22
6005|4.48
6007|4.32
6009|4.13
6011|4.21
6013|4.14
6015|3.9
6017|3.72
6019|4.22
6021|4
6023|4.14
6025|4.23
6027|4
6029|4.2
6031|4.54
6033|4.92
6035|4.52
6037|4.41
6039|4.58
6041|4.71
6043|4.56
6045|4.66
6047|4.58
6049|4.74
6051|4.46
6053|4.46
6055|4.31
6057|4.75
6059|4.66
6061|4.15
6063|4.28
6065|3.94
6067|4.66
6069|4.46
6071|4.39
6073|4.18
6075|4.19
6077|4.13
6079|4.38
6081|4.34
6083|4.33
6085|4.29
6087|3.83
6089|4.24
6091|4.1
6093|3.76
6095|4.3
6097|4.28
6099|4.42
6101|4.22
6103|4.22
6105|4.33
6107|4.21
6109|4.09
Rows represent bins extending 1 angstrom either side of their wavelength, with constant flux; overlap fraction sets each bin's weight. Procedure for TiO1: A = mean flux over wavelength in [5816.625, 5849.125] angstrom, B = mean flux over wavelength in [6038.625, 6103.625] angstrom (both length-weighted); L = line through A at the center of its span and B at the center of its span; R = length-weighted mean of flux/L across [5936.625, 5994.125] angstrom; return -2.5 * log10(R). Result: 0.01 mag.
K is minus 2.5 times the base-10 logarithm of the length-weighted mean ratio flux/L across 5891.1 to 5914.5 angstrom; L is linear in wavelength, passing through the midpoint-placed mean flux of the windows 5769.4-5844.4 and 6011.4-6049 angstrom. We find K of 0.11 mag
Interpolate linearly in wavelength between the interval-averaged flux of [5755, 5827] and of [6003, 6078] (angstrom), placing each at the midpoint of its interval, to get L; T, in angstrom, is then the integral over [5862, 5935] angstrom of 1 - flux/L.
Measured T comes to 4.9 angstrom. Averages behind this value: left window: 4.26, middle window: 4.01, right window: 4.35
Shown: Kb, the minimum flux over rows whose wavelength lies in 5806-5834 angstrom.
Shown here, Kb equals 4.03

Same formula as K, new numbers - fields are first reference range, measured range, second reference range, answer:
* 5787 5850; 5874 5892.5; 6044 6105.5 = 0.12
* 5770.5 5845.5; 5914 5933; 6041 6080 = 0.05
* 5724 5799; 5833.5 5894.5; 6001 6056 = 0.07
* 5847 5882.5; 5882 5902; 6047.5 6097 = 0.17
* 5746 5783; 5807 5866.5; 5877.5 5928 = -0.02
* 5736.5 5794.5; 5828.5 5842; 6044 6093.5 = -0.01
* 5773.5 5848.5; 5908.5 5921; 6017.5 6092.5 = 0.02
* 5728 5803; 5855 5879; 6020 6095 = 0.05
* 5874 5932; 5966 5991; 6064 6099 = -0.03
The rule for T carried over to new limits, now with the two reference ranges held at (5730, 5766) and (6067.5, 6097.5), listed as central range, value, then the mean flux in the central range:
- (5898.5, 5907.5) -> 0.4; 4.05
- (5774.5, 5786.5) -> 0.5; 4.09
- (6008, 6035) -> 0.2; 4.19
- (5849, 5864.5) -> 1.4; 3.88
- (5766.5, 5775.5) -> 0.0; 4.27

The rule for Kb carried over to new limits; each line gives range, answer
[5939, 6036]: 3.72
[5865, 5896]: 3.13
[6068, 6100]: 3.76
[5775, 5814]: 3.47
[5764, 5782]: 4.04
